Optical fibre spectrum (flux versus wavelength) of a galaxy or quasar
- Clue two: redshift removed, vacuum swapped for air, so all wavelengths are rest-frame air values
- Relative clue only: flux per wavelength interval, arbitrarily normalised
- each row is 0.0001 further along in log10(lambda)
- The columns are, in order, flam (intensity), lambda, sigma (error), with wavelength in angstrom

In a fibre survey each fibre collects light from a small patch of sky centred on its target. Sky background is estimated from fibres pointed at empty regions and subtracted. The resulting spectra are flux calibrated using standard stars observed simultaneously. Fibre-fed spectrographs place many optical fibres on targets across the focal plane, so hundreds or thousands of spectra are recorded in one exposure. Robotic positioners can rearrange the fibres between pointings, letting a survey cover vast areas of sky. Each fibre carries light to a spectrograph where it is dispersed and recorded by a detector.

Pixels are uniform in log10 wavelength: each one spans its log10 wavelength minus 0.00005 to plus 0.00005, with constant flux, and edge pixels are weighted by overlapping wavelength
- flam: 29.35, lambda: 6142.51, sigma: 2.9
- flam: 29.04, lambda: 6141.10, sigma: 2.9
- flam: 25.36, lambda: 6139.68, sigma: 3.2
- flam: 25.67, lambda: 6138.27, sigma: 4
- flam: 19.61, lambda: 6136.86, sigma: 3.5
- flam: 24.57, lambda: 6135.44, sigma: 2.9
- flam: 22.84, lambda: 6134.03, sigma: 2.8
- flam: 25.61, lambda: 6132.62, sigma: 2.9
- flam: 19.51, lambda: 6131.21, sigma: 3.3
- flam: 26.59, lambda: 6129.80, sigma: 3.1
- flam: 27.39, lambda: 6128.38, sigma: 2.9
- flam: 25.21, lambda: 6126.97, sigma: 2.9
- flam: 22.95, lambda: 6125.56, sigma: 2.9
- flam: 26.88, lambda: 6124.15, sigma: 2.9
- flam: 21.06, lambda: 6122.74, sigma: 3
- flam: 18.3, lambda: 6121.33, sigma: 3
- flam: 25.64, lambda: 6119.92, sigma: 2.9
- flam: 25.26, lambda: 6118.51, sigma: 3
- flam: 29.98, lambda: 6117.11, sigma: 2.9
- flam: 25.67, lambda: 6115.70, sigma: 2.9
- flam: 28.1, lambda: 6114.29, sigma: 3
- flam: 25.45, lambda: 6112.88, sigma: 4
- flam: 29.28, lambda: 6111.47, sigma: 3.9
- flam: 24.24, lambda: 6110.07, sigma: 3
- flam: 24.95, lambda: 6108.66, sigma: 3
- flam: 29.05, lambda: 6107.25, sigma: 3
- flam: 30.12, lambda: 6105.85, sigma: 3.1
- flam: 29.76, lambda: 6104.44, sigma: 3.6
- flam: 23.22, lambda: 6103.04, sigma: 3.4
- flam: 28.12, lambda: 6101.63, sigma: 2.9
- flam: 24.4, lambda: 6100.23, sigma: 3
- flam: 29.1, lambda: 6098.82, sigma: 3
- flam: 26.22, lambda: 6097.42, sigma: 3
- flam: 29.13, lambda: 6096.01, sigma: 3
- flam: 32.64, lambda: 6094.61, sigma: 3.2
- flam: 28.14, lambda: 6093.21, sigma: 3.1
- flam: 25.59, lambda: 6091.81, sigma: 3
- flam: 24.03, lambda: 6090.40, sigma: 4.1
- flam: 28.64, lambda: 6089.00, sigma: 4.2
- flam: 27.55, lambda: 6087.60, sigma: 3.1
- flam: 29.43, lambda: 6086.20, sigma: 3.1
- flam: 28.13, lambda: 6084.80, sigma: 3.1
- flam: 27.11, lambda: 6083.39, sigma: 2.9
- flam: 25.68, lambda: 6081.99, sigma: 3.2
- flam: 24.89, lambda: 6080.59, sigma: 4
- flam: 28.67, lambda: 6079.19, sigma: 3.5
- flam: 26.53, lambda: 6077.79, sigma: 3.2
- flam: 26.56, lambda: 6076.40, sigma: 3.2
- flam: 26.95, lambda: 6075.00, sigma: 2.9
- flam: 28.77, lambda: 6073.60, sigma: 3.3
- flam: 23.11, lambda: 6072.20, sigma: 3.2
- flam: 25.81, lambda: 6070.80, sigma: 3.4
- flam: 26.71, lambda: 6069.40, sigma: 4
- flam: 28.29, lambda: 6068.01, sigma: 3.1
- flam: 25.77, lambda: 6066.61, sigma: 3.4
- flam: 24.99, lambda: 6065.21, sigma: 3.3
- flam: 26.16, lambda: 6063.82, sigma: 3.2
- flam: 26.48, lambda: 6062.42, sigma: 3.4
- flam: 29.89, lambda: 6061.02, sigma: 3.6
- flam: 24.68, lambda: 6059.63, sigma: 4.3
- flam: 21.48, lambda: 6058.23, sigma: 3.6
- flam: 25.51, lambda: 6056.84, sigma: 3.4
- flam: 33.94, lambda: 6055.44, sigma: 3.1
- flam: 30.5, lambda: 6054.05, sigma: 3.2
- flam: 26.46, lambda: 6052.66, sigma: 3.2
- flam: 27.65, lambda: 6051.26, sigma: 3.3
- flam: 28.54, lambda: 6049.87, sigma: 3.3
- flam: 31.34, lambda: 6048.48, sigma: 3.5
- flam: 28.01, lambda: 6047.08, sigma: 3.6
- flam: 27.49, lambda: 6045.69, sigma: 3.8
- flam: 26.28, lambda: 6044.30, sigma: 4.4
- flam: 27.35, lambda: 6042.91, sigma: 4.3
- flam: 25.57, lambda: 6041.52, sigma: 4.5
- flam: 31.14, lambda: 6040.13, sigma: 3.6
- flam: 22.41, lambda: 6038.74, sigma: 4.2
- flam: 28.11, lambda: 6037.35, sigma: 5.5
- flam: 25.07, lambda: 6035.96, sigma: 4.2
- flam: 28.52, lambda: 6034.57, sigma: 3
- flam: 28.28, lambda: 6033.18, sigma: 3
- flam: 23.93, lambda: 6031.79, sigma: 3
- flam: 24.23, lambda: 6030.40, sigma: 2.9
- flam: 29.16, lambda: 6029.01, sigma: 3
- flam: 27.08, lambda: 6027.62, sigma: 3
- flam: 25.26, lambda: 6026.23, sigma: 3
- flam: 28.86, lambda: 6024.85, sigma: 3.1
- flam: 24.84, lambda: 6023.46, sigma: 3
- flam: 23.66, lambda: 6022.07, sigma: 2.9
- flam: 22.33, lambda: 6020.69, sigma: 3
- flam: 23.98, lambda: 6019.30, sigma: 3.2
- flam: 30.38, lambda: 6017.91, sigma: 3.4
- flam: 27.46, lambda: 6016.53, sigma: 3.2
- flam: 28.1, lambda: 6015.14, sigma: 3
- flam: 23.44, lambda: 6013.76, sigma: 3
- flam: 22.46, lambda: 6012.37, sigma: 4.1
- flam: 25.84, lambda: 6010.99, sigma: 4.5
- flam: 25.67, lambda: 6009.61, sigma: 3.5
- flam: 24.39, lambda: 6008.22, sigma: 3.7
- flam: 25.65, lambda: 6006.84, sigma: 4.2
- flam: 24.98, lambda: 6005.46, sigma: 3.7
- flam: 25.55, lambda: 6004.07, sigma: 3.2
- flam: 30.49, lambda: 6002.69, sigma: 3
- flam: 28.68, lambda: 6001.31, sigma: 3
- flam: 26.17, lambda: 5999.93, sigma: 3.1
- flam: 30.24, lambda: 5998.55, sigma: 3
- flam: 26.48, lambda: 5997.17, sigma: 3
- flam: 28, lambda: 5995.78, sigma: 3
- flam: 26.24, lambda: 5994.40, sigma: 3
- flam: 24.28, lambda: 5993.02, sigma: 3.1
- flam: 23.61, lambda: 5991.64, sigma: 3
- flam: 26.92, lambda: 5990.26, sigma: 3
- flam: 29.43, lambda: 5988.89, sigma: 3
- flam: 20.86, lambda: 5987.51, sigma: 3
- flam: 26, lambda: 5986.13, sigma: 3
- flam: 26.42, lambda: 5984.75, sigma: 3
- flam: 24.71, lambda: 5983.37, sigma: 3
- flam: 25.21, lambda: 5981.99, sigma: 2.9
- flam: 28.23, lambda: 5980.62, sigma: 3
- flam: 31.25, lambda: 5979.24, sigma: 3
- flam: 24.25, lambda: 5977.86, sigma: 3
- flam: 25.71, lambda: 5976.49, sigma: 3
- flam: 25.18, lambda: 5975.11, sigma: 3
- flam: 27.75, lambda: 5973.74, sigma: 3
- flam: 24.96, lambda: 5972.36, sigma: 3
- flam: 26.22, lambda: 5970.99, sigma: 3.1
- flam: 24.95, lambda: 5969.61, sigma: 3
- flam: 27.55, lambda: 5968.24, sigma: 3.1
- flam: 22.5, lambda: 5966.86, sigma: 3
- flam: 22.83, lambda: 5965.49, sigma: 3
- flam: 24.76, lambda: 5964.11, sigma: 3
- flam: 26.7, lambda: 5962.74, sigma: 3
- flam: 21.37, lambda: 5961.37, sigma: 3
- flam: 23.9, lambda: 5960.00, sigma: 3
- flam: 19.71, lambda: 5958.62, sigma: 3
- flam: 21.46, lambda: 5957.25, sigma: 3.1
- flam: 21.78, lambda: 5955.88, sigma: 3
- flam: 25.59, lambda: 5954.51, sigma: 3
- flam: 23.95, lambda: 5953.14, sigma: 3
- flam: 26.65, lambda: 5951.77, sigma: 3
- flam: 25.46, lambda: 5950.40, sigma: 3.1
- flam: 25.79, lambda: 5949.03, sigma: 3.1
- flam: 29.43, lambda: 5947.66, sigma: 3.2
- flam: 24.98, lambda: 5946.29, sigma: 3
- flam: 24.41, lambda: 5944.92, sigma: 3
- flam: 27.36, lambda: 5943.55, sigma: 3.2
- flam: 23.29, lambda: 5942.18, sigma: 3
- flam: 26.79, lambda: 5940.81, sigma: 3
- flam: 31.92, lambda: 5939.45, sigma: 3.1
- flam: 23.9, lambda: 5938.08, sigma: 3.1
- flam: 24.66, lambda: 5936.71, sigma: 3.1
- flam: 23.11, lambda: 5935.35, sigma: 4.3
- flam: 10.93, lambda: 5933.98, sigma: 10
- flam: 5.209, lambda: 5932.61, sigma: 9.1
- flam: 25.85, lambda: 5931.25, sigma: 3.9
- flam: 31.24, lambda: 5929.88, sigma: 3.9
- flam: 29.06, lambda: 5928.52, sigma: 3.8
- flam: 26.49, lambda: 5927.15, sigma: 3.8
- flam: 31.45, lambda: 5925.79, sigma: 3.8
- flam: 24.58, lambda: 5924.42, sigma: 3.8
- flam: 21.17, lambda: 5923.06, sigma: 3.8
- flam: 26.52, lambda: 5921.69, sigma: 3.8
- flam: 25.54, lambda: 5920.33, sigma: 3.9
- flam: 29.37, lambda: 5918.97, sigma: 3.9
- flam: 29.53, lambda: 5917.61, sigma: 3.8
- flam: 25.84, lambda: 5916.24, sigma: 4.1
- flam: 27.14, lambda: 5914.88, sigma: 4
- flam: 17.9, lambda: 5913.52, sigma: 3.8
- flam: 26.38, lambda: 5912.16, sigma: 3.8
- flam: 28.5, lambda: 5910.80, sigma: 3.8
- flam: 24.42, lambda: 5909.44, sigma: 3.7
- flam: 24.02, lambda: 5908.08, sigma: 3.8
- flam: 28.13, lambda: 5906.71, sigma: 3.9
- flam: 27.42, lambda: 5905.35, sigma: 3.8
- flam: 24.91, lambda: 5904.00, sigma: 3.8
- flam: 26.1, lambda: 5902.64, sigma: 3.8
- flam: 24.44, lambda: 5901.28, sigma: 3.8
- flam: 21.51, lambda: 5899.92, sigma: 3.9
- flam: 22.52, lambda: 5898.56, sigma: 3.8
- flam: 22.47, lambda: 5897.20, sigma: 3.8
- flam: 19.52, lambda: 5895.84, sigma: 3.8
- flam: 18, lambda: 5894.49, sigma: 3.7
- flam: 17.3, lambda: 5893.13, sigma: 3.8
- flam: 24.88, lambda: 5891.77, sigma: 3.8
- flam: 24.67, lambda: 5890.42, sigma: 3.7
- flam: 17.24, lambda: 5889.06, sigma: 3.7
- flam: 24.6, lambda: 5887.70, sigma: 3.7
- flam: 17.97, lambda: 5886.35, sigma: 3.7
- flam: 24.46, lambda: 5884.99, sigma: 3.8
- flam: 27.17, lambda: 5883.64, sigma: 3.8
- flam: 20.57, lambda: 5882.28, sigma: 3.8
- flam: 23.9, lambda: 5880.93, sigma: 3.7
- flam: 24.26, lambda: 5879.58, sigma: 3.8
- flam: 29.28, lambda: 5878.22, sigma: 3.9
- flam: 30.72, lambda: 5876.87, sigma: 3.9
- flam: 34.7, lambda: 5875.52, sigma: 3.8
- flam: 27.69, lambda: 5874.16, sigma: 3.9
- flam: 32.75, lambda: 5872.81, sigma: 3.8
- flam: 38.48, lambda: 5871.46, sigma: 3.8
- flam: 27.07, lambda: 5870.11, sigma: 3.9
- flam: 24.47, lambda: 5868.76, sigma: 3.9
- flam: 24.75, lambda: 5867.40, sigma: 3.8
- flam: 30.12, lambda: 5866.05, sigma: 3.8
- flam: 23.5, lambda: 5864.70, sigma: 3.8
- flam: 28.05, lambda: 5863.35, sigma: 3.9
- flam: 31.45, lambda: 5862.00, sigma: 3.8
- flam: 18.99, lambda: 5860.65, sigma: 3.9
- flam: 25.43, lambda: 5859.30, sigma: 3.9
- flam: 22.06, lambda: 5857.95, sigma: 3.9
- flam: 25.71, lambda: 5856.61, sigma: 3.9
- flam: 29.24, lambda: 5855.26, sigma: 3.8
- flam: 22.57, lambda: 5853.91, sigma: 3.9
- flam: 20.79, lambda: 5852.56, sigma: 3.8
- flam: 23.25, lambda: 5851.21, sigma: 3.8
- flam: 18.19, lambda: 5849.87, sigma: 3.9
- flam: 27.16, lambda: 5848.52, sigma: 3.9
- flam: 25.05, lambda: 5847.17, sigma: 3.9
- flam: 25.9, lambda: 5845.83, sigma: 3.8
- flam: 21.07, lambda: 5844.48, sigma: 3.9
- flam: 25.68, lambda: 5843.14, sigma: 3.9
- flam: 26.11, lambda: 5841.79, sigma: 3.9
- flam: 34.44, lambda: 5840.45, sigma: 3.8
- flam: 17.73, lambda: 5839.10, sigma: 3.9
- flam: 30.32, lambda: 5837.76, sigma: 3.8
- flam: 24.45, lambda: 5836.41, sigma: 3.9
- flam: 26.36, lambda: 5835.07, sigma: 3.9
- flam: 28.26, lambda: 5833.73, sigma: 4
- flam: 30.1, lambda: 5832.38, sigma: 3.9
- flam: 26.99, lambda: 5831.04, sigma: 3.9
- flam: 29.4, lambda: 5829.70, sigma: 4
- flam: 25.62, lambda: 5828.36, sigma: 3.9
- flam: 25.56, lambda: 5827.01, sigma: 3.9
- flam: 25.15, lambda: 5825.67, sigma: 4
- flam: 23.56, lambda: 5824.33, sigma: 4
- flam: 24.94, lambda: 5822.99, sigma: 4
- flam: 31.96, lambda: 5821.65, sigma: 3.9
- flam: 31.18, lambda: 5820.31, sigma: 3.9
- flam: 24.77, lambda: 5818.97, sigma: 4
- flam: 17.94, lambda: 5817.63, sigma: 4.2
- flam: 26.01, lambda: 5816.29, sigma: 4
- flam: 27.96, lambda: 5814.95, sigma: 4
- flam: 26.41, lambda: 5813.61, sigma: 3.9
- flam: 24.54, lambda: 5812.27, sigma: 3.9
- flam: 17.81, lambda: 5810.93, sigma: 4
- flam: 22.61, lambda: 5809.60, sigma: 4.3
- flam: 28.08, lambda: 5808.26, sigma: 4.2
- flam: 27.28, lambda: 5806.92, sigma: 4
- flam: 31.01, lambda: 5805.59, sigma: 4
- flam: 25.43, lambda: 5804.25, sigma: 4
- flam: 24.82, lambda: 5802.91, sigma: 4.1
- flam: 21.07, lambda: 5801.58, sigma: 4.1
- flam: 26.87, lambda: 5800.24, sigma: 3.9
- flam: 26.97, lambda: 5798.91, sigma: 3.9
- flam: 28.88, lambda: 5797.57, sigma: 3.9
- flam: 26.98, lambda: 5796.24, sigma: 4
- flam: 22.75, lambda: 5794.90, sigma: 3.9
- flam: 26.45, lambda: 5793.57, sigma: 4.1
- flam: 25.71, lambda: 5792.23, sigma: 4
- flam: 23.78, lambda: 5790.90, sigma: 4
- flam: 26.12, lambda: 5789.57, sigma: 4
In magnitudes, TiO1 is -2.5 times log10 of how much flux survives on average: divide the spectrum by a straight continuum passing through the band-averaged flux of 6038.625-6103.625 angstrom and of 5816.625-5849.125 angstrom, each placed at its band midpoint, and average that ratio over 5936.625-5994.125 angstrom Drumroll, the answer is 0.06 mag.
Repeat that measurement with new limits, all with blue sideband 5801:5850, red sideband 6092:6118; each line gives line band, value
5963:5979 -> 0.06 mag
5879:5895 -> 0.18 mag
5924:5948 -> 0.08 mag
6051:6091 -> 0.02 mag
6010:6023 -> 0.07 mag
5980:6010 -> 0.02 mag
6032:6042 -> 0.01 mag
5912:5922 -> 0.02 mag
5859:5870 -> 0.01 mag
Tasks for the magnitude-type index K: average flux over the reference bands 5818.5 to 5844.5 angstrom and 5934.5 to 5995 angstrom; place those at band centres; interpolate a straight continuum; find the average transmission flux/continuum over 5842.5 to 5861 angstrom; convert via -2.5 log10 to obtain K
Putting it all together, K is 0.12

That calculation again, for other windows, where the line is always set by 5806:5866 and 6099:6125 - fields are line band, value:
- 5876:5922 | 0.056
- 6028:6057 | -0.067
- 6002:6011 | -0.009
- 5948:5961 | 0.082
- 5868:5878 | -0.198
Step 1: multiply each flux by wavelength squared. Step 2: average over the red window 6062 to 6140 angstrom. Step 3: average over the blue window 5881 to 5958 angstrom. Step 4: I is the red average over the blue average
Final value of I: 1.1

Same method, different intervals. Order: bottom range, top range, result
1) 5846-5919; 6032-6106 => 1.15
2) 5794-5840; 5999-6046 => 1.09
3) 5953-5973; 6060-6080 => 1.16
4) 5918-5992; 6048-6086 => 1.12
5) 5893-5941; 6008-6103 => 1.15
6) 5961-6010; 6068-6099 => 1.08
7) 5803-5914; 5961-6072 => 1.10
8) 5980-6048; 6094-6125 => 1.04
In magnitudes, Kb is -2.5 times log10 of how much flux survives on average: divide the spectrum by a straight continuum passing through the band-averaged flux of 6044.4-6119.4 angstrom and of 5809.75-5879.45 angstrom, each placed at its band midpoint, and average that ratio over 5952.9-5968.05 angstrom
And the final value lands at 0.152 mag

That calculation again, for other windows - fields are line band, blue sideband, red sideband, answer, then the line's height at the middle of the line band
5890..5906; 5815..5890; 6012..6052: 0.15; 26.1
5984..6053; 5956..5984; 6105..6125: -0.05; 25.3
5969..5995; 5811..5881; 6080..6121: 0.04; 26.8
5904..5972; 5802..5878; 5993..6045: 0.06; 26.3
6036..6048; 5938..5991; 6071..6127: -0.04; 26.1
